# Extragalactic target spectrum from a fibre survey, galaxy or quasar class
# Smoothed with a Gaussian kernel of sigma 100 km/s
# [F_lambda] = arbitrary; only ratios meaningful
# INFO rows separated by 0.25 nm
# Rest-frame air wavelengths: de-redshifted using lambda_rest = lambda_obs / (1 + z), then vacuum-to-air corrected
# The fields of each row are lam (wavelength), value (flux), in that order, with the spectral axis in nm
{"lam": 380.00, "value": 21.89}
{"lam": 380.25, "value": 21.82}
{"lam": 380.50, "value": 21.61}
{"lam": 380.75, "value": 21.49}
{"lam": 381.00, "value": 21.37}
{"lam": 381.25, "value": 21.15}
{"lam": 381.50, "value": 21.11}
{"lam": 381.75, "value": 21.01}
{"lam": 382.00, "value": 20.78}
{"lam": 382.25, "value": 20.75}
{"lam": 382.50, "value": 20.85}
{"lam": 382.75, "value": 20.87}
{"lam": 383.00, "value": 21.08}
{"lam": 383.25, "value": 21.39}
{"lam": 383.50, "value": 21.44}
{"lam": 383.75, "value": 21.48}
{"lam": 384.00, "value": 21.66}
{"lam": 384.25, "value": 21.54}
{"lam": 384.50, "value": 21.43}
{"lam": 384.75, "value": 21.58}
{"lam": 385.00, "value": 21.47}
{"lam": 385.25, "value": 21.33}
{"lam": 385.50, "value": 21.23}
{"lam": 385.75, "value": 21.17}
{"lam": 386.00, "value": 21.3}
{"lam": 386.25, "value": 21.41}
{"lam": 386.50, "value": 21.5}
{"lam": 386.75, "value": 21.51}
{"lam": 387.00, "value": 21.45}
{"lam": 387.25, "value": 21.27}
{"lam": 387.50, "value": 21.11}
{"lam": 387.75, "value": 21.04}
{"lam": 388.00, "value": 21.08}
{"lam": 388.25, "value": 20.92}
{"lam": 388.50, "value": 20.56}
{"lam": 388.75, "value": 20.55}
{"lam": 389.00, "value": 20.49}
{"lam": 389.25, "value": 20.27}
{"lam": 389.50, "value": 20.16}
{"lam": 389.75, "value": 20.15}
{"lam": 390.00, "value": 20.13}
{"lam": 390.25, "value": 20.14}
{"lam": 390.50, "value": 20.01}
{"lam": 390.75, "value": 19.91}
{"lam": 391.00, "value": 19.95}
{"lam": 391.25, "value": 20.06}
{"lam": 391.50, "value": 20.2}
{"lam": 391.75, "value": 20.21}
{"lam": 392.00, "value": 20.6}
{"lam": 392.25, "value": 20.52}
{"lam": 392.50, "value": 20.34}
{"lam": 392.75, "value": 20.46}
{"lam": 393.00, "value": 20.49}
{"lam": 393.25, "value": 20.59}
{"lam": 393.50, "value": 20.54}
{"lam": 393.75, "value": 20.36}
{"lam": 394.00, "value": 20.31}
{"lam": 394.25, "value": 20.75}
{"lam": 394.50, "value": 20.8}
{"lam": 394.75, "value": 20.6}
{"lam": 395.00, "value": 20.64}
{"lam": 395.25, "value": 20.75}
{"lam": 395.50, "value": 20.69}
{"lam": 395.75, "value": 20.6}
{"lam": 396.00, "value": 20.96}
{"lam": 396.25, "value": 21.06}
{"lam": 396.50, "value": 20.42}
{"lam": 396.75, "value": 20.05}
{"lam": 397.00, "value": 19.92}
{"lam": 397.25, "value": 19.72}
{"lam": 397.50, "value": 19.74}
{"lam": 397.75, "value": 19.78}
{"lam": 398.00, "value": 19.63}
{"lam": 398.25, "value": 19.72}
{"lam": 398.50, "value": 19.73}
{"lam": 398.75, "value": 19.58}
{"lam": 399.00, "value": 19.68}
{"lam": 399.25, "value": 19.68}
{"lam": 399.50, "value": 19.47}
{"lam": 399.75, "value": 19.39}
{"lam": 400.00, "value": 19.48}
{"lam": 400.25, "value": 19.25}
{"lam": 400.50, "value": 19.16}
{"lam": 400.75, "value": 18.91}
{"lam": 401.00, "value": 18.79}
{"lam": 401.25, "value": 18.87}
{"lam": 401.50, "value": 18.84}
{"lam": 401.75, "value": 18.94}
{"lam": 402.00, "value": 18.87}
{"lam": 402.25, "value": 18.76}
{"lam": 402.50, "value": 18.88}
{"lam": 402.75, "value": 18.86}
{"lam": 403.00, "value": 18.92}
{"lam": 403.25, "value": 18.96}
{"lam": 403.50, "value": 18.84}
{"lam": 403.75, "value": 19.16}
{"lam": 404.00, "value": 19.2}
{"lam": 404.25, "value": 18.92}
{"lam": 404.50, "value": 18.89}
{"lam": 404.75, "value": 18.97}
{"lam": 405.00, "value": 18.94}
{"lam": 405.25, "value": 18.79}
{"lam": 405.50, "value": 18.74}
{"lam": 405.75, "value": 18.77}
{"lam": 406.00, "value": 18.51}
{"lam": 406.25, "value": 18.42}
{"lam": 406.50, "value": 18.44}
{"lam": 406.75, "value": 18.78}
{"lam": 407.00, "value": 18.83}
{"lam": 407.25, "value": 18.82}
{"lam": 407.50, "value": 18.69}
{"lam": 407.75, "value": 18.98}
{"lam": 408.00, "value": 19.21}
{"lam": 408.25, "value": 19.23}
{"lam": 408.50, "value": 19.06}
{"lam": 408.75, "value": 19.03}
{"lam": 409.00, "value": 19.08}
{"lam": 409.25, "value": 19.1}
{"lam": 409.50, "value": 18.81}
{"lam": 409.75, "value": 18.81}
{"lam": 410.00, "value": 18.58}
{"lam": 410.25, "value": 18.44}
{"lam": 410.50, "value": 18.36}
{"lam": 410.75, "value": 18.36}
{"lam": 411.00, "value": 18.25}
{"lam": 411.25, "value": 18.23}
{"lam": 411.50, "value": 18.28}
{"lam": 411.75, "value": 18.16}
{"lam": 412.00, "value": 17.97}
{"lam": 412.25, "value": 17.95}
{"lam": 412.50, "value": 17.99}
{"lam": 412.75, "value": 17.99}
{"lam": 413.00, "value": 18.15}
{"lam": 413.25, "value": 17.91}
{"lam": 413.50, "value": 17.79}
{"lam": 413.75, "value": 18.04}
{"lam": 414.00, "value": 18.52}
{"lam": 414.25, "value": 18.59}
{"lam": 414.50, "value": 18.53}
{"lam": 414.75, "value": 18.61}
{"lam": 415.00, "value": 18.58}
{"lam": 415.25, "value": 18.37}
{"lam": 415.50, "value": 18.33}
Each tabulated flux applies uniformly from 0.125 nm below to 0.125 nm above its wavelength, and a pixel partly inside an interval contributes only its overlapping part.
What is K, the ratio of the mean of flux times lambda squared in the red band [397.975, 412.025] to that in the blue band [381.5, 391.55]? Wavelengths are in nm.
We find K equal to 1.0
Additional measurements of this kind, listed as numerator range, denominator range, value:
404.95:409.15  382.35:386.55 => 0.99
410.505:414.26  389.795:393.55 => 0.99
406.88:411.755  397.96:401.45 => 1.01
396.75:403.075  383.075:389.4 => 0.98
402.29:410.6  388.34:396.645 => 0.99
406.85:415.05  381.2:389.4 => 1.00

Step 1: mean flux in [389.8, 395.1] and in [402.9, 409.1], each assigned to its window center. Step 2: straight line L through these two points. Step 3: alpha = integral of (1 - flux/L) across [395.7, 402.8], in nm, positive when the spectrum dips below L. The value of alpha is 0.03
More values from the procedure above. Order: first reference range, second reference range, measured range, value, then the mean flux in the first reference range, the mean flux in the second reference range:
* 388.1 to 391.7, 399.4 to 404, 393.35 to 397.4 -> -0.169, 20.3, 19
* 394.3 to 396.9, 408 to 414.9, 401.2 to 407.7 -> 0.197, 20.7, 18.5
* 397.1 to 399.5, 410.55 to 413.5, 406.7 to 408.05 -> -0.017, 19.7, 18.1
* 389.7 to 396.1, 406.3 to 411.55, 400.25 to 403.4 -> 0.092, 20.4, 18.7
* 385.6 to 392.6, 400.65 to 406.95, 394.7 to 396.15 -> -0.062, 20.6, 18.8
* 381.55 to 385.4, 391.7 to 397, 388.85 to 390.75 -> 0.060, 21.2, 20.5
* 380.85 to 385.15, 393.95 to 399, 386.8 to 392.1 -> 0.068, 21.2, 20.3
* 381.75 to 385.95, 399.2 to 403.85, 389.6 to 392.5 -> 0.024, 21.2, 19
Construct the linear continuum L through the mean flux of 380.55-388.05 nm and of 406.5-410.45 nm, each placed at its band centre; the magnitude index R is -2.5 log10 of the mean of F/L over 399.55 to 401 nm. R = 0.03 mag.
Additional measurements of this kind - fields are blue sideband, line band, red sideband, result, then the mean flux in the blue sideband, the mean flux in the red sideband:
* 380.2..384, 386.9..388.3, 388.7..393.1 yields -0.03 mag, 21.2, 20.3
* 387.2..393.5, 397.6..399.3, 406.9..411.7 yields 0.00 mag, 20.4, 18.7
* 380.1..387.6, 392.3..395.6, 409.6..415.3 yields -0.02 mag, 21.3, 18.3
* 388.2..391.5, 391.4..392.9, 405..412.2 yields -0.02 mag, 20.2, 18.7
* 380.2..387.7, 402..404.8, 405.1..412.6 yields 0.02 mag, 21.3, 18.6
